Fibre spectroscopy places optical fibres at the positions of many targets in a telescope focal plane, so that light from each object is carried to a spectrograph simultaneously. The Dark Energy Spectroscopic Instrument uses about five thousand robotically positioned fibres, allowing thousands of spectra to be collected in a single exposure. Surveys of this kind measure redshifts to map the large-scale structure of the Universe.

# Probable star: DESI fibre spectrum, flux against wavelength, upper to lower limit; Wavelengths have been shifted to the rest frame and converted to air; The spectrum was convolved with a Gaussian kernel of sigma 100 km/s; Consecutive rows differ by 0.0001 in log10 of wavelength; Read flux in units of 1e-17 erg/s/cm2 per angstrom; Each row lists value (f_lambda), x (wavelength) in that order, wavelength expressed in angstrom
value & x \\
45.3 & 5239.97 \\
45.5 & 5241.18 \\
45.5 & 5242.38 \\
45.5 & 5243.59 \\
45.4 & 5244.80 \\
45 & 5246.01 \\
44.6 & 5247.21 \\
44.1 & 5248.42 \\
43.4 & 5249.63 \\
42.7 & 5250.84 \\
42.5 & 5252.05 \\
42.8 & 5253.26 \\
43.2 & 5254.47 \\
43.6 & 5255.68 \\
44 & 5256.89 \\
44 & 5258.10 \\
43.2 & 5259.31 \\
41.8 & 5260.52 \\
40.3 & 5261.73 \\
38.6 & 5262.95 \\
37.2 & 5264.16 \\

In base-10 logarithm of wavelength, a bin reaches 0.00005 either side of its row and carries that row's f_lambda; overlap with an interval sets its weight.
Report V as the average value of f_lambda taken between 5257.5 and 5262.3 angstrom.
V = 42.4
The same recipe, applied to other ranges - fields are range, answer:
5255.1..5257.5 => 43.8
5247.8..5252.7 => 43.1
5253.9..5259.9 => 43.6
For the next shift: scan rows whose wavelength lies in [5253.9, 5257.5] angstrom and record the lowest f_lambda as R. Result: 43.2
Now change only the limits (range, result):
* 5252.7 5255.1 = 42.8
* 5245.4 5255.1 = 42.5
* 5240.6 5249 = 44.1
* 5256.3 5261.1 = 41.8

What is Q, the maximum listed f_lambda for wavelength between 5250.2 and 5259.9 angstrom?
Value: 44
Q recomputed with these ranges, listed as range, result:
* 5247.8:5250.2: 44.1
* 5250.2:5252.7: 42.7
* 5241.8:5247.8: 45.5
